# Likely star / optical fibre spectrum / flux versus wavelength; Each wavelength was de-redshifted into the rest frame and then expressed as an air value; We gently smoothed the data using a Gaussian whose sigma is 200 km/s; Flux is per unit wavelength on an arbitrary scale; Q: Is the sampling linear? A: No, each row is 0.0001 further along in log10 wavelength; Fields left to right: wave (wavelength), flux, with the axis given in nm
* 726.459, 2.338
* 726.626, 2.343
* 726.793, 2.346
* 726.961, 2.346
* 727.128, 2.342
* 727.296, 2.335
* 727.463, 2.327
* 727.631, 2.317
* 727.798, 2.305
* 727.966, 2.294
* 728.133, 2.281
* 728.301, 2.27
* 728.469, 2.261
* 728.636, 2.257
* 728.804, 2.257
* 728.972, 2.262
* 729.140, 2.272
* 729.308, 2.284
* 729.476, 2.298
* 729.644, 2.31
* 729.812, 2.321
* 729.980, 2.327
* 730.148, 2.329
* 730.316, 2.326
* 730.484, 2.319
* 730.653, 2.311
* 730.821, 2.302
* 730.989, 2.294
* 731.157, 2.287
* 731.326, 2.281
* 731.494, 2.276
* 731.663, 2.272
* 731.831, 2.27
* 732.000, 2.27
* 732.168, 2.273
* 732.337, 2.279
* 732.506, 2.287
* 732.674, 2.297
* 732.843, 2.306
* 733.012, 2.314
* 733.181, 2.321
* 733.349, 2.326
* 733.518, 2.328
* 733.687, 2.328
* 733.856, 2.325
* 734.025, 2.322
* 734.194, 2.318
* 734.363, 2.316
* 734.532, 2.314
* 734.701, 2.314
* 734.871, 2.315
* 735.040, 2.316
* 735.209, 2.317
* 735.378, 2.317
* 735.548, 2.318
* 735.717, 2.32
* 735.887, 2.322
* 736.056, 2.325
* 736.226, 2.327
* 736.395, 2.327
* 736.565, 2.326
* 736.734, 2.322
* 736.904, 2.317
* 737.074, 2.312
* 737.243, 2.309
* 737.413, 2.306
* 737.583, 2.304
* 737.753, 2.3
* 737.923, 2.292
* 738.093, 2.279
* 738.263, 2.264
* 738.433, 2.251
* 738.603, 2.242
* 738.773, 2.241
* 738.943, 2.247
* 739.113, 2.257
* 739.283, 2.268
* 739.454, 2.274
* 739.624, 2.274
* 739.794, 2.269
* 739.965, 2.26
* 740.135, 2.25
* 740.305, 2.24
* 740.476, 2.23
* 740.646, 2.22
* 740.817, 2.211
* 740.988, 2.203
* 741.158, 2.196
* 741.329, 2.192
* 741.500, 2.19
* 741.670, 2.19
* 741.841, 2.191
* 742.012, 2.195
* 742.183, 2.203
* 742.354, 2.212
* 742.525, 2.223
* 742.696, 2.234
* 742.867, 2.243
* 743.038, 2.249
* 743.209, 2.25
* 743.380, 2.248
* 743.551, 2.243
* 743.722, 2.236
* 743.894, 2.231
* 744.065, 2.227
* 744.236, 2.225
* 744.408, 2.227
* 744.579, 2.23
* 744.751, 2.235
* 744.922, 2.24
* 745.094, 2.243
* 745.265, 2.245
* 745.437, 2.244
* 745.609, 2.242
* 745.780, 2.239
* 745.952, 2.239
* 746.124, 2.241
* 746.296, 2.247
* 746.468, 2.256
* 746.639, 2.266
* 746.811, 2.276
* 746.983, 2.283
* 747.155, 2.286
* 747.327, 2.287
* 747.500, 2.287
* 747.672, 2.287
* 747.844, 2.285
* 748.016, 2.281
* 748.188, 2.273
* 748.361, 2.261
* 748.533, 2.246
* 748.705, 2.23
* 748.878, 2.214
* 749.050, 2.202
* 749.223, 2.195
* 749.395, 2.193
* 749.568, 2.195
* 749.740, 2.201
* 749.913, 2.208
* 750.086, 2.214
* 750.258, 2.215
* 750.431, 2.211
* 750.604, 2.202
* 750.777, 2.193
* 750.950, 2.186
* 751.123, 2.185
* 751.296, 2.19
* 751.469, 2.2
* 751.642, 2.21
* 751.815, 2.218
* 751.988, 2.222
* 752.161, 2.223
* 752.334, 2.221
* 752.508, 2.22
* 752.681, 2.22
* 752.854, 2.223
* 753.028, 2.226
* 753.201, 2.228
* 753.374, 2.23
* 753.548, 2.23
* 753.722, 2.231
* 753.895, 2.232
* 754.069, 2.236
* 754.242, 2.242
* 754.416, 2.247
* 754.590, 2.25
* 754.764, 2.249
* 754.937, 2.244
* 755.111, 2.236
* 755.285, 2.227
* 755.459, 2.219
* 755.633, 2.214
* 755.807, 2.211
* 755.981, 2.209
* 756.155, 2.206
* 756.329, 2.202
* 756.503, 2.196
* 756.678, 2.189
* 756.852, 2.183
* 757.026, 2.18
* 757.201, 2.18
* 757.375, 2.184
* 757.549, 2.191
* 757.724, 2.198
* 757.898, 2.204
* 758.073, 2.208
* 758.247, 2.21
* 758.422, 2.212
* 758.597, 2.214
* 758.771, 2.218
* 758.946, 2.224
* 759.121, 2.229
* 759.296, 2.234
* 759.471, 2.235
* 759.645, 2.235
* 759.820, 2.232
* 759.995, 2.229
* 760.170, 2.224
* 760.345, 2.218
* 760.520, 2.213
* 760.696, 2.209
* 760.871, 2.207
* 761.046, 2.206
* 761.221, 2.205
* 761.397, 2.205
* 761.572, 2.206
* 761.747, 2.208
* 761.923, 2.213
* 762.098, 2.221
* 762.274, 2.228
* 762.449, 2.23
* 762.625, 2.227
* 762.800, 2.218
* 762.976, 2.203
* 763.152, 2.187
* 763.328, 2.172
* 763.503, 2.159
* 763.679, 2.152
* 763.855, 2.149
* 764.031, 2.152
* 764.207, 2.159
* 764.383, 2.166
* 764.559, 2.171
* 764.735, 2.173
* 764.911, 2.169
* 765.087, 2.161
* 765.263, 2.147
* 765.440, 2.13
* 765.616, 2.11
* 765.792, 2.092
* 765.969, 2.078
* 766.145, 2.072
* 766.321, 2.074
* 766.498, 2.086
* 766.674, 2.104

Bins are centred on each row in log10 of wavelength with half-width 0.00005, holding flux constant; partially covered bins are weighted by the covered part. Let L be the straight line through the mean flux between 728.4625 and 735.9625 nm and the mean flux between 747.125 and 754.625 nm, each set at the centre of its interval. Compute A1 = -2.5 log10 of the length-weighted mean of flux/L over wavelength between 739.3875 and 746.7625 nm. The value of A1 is 0.01 mag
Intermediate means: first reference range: 2.3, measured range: 2.23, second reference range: 2.23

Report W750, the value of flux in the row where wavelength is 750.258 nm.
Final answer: 2.215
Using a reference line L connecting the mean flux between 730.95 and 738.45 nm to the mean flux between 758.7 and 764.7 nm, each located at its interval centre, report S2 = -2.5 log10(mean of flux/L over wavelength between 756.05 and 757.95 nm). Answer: 0.01 mag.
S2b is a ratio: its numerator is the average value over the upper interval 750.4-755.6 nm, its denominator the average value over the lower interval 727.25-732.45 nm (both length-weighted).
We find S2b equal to 0.97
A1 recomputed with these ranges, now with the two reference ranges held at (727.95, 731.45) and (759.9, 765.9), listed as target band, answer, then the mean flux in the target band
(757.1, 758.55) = 0.002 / 2.2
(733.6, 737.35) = -0.021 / 2.32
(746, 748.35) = -0.017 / 2.27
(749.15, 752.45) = 0.010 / 2.2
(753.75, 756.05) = -0.011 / 2.23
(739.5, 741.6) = 0.014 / 2.23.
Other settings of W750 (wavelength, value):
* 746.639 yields 2.266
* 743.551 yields 2.243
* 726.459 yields 2.338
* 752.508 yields 2.22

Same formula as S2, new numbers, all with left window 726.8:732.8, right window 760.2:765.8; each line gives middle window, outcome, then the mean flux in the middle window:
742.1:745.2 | 0.008 mag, 2.23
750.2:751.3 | 0.015 mag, 2.2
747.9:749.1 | -0.006 mag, 2.25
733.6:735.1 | -0.018 mag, 2.32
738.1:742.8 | 0.014 mag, 2.23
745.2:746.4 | 0.001 mag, 2.24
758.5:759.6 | -0.014 mag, 2.23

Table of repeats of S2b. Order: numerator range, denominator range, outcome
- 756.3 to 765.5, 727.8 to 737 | 0.95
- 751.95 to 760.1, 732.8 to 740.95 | 0.97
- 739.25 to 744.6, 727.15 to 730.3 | 0.97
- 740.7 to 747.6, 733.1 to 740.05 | 0.97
